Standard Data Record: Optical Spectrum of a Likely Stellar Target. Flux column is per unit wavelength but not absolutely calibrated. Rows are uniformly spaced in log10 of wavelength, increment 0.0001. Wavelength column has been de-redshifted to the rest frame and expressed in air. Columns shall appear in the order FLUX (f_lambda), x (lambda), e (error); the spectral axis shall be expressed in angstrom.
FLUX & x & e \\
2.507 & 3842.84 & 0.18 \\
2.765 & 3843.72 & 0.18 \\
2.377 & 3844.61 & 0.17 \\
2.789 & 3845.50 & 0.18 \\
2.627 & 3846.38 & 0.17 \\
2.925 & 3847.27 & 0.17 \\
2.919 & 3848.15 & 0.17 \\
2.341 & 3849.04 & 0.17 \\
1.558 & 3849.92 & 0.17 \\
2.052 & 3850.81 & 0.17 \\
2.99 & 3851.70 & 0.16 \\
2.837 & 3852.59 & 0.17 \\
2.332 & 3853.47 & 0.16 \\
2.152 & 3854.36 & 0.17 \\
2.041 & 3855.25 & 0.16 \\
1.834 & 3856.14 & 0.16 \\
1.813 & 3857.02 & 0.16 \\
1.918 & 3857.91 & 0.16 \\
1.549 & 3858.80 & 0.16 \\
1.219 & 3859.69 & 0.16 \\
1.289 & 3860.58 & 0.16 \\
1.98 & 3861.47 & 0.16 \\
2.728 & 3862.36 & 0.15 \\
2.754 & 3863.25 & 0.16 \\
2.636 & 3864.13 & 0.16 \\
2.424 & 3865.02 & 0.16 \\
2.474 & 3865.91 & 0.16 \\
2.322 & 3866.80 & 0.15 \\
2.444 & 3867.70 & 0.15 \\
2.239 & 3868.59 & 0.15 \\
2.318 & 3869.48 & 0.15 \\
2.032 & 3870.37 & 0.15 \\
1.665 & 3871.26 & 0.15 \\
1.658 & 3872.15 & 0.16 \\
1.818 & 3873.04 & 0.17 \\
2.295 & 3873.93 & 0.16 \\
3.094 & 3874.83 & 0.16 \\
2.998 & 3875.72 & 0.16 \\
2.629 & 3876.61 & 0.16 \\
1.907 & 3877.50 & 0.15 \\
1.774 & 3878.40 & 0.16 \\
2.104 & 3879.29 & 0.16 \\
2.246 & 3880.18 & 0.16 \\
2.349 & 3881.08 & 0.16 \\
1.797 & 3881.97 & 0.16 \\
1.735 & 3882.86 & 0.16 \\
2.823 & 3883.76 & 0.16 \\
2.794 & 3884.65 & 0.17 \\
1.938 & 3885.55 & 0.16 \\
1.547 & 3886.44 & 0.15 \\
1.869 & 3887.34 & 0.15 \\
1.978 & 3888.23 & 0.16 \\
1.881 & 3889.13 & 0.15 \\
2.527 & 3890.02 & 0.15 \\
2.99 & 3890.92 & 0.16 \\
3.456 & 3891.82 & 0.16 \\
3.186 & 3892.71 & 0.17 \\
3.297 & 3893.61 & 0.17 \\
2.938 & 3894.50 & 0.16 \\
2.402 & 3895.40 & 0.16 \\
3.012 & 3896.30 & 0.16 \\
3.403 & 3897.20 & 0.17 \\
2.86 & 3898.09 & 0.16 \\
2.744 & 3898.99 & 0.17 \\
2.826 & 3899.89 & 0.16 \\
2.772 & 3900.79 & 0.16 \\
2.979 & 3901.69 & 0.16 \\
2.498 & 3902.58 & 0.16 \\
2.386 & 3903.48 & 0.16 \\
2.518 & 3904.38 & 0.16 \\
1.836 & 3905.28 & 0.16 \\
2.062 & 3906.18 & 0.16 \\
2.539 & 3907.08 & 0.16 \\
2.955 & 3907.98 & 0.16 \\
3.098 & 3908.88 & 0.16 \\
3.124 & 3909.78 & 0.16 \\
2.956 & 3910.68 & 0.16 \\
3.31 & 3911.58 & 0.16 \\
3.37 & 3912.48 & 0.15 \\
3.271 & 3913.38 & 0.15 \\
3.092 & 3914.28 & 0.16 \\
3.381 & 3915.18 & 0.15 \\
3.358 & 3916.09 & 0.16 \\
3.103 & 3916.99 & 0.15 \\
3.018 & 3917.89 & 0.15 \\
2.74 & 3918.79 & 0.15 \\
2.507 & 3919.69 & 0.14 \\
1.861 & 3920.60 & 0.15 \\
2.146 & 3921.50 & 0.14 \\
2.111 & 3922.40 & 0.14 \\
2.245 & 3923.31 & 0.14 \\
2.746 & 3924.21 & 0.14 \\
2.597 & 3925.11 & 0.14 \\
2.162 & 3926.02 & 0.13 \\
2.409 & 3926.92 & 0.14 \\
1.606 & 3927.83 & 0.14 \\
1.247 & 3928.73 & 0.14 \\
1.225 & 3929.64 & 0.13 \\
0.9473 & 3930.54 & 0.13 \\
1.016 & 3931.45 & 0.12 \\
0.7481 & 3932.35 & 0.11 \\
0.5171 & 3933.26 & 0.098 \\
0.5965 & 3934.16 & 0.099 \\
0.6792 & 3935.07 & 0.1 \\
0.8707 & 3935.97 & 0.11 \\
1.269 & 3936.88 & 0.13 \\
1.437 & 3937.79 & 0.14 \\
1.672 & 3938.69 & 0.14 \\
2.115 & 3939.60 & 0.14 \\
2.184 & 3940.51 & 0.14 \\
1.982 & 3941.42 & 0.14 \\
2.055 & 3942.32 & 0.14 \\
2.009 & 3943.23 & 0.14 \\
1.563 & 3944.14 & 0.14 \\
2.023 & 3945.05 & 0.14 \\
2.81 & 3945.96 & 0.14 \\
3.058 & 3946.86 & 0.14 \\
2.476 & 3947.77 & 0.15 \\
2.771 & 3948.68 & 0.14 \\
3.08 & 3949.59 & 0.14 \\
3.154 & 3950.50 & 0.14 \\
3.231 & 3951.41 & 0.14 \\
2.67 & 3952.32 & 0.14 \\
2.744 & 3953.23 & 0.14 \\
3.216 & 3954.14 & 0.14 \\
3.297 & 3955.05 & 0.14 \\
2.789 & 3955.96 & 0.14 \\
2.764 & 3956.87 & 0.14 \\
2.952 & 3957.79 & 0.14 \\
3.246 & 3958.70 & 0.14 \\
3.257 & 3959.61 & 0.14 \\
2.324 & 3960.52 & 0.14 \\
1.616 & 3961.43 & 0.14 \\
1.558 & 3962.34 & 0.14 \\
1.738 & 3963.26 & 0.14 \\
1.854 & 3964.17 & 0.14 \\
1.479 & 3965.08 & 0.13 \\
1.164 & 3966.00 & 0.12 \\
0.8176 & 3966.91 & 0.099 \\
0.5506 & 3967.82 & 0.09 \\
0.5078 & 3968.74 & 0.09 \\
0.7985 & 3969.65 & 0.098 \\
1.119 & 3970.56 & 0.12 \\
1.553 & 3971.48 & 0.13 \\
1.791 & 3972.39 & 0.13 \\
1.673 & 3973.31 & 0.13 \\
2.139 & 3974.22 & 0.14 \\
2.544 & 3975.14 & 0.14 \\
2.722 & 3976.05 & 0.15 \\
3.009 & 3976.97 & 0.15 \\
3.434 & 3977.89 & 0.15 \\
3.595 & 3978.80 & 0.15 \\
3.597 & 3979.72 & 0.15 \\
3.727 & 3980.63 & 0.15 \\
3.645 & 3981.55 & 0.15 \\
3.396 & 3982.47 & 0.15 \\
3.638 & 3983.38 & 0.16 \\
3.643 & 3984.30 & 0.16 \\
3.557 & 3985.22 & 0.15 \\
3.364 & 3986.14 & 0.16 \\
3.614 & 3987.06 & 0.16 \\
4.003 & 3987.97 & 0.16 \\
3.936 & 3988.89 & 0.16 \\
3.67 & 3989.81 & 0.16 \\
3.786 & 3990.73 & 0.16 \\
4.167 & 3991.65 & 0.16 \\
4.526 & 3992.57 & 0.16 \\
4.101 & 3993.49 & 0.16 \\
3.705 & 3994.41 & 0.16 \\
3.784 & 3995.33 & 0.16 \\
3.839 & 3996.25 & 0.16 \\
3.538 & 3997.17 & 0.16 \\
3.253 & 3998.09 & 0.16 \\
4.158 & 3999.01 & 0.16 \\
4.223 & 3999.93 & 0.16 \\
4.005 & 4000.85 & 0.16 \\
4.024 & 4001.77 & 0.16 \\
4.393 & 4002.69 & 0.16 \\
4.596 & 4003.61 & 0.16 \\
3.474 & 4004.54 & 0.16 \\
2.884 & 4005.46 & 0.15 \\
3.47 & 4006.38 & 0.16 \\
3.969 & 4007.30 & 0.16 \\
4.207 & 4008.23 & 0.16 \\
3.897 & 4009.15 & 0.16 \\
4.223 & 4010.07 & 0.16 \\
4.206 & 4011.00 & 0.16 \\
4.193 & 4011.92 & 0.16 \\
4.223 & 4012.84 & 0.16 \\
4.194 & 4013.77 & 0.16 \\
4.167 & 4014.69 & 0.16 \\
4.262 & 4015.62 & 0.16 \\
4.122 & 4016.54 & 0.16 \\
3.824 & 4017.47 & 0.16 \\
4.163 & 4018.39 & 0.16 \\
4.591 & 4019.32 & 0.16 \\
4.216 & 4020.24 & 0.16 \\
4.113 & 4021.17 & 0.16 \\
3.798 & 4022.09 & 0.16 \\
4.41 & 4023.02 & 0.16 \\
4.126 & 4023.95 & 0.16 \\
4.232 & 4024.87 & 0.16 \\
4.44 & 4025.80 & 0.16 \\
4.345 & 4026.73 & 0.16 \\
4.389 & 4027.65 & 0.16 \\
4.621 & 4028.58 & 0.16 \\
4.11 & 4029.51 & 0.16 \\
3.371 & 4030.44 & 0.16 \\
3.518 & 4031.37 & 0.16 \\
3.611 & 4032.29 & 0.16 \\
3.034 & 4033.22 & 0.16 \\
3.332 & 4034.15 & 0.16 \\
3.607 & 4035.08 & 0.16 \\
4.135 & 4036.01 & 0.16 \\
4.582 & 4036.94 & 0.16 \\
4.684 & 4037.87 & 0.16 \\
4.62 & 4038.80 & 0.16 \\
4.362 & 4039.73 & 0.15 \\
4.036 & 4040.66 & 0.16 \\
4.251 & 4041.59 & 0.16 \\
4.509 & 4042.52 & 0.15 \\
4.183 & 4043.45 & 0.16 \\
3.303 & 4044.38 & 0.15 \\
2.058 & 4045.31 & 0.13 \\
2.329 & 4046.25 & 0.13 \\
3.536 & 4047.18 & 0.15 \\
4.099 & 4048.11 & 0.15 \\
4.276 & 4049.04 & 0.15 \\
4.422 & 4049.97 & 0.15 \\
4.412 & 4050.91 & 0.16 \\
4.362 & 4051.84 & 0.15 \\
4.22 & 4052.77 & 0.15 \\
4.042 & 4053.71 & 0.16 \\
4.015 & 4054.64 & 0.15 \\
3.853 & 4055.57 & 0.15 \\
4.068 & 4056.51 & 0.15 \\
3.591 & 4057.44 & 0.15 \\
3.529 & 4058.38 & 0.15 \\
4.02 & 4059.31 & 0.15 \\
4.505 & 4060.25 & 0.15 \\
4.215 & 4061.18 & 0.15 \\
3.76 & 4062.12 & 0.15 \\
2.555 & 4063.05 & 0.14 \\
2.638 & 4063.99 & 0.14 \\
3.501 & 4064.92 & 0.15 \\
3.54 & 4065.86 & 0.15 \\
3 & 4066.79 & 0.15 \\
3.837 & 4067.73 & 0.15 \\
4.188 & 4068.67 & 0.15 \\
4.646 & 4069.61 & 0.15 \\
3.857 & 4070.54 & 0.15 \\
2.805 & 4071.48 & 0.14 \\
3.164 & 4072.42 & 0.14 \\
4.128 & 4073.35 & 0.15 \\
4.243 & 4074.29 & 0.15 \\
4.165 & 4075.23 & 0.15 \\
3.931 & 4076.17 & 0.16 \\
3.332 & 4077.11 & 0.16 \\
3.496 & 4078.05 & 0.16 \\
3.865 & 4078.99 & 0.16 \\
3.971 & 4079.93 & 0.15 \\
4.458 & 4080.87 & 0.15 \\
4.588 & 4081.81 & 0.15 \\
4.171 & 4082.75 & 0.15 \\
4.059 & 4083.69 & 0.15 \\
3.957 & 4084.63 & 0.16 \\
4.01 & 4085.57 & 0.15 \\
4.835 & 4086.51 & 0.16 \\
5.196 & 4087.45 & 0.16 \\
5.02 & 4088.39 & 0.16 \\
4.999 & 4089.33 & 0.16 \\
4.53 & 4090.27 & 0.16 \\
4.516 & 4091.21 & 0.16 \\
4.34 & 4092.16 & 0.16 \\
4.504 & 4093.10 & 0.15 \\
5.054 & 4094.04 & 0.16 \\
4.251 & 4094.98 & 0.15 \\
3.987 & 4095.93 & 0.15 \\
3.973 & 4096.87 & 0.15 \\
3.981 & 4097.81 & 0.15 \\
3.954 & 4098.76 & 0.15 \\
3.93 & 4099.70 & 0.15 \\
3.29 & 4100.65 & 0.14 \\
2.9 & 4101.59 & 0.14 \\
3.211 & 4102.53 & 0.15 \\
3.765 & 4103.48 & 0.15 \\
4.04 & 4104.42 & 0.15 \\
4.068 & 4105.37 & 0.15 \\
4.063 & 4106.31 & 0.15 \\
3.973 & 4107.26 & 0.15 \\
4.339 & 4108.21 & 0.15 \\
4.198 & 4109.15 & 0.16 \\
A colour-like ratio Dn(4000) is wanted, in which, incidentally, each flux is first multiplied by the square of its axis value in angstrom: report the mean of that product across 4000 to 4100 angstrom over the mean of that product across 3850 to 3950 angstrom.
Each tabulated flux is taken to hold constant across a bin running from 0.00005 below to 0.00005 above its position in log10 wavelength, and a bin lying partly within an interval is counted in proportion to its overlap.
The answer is 1.9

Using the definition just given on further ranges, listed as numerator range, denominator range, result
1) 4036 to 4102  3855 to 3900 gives 1.89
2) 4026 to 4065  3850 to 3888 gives 1.95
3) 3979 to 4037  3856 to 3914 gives 1.71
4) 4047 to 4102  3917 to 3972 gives 2.15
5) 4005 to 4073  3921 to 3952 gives 2.16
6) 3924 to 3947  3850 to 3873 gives 0.80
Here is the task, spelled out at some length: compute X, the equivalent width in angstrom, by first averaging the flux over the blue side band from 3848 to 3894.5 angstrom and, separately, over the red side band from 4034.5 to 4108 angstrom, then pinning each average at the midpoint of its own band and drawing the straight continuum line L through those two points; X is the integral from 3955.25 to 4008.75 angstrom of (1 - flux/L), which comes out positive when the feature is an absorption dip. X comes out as 3.6 angstrom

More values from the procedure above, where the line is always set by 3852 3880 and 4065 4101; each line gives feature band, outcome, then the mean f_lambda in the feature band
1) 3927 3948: 9.3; 1.58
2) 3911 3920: -1.8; 3.12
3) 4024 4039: -1.6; 4.03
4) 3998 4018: -3.4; 4.01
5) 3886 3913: -2.6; 2.71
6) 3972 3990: -0.2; 3.23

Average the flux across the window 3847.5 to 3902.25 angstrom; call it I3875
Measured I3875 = 2.36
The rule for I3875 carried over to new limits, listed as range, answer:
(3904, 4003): 2.6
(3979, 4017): 3.89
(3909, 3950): 2.17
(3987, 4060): 3.98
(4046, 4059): 3.94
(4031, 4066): 3.83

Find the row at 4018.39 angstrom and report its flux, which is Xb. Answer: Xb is 4.163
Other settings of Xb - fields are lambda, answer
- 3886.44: 1.547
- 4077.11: 3.332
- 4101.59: 2.9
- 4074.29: 4.243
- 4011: 4.206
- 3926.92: 2.409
